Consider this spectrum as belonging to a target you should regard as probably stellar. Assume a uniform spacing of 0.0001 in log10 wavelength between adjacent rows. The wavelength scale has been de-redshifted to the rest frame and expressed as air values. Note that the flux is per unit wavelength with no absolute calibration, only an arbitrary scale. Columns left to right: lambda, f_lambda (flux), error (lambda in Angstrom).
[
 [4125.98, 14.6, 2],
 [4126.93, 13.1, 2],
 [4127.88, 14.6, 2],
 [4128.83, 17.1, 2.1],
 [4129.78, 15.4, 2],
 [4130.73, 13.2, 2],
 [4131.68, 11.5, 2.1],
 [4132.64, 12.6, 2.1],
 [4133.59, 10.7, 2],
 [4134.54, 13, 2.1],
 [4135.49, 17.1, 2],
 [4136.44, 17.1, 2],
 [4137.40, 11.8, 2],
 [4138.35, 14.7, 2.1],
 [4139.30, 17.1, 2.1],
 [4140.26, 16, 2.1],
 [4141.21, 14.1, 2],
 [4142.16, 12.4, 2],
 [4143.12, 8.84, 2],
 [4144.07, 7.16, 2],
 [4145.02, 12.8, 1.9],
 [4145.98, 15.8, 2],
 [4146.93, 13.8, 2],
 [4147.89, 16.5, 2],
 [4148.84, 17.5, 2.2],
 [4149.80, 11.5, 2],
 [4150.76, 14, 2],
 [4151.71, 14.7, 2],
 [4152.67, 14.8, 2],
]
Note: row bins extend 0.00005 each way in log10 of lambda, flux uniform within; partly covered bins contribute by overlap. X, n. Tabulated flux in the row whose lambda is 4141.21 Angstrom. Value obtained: 14.1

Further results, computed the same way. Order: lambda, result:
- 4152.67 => 14.8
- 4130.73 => 13.2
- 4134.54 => 13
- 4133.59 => 10.7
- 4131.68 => 11.5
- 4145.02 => 12.8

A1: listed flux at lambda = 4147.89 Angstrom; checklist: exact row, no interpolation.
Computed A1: 16.5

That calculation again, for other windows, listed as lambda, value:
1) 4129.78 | 15.4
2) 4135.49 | 17.1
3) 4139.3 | 17.1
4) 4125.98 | 14.6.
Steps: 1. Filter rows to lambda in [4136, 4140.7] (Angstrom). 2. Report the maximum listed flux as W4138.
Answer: 17.1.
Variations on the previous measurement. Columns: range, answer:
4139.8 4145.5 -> 16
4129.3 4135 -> 15.4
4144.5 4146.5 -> 15.8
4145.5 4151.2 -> 17.5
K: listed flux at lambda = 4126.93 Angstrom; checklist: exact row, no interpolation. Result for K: 13.1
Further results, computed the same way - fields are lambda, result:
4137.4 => 11.8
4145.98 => 15.8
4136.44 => 17.1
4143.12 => 8.84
